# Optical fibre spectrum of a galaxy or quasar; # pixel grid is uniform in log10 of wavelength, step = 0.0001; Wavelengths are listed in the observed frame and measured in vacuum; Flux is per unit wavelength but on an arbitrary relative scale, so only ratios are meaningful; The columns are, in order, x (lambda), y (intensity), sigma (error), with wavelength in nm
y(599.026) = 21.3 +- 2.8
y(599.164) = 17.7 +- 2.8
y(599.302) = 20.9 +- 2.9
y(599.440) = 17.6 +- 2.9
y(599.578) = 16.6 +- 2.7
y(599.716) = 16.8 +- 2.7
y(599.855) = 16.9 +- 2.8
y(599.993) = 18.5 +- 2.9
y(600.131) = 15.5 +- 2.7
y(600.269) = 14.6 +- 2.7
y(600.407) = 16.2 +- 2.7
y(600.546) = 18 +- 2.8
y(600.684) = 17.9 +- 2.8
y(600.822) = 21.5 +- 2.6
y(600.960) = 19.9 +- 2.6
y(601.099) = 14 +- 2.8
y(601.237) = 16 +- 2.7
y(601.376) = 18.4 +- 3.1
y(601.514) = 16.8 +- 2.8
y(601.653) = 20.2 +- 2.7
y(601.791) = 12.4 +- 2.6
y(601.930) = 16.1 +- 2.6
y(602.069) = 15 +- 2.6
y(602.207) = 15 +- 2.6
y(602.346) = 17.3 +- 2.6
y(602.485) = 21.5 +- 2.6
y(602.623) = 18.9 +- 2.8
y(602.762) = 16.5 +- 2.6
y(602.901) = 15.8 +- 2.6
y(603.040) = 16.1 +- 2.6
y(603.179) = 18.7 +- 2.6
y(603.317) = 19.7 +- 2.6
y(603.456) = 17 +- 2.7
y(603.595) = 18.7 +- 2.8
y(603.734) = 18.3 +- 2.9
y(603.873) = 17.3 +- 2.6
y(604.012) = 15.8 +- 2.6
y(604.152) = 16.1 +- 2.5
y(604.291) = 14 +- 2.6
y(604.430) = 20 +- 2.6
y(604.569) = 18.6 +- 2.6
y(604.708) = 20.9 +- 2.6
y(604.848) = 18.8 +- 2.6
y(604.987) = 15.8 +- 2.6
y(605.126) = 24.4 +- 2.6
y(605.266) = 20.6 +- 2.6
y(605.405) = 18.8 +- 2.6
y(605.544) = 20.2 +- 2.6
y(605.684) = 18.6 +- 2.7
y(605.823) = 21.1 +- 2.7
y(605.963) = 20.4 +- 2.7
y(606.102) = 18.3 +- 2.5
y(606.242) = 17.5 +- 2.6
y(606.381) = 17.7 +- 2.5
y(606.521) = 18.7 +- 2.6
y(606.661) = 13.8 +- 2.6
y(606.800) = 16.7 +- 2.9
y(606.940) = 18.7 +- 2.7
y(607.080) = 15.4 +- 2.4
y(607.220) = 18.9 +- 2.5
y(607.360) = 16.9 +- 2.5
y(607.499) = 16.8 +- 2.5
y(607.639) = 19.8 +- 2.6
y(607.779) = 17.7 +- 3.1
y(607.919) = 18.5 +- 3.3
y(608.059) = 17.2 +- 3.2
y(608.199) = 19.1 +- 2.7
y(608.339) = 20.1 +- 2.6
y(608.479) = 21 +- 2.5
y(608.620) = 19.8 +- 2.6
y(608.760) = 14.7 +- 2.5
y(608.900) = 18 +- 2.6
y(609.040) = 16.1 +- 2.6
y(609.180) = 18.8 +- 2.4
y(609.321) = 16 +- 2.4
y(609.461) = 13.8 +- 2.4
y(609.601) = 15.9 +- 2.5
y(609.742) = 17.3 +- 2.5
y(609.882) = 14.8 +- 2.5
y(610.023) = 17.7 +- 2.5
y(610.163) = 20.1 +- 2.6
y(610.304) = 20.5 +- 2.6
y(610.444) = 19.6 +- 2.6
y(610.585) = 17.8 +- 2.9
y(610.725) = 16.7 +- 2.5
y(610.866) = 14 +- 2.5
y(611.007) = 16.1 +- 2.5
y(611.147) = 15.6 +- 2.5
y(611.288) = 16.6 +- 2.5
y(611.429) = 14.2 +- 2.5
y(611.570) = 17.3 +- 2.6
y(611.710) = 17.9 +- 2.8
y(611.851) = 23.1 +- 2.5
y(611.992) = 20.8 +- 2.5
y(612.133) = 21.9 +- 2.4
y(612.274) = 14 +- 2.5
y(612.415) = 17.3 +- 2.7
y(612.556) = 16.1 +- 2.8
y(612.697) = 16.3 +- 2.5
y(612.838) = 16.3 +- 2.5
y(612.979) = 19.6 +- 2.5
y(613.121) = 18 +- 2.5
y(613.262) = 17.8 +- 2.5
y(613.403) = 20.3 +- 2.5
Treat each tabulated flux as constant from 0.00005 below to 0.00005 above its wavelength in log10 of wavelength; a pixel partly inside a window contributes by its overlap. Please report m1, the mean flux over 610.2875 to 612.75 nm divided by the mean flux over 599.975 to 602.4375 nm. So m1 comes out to 1.0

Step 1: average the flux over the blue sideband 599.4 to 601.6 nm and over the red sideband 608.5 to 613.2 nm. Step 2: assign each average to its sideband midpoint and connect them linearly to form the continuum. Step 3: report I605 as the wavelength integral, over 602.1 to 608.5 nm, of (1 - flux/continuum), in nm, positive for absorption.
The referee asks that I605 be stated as -0.32 nm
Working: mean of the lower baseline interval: 17.2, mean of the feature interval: 18.2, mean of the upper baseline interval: 17.4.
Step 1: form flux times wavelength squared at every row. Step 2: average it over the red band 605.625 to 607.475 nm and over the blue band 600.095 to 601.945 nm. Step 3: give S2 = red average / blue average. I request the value 1.07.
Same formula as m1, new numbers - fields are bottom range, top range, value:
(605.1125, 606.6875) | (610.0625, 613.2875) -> 0.93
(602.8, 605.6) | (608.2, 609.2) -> 1.01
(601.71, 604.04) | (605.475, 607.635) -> 1.05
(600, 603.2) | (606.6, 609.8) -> 1.02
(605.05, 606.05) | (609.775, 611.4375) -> 0.83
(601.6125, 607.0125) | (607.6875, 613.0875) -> 0.98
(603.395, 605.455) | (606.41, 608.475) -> 0.97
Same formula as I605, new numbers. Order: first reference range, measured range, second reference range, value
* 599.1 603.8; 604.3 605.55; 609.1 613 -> -0.15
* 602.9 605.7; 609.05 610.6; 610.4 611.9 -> -0.01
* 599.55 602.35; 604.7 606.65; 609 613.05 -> -0.24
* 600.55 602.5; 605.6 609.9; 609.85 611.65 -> -0.16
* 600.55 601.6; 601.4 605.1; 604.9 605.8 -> 0.27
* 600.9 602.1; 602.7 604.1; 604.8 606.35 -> 0.04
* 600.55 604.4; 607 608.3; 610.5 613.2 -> -0.04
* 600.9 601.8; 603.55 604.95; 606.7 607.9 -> -0.04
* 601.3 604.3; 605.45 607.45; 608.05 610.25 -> -0.08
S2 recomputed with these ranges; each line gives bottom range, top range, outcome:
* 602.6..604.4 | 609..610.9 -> 1.02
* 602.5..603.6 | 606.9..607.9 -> 1.01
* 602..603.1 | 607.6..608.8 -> 1.12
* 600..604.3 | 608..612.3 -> 1.06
